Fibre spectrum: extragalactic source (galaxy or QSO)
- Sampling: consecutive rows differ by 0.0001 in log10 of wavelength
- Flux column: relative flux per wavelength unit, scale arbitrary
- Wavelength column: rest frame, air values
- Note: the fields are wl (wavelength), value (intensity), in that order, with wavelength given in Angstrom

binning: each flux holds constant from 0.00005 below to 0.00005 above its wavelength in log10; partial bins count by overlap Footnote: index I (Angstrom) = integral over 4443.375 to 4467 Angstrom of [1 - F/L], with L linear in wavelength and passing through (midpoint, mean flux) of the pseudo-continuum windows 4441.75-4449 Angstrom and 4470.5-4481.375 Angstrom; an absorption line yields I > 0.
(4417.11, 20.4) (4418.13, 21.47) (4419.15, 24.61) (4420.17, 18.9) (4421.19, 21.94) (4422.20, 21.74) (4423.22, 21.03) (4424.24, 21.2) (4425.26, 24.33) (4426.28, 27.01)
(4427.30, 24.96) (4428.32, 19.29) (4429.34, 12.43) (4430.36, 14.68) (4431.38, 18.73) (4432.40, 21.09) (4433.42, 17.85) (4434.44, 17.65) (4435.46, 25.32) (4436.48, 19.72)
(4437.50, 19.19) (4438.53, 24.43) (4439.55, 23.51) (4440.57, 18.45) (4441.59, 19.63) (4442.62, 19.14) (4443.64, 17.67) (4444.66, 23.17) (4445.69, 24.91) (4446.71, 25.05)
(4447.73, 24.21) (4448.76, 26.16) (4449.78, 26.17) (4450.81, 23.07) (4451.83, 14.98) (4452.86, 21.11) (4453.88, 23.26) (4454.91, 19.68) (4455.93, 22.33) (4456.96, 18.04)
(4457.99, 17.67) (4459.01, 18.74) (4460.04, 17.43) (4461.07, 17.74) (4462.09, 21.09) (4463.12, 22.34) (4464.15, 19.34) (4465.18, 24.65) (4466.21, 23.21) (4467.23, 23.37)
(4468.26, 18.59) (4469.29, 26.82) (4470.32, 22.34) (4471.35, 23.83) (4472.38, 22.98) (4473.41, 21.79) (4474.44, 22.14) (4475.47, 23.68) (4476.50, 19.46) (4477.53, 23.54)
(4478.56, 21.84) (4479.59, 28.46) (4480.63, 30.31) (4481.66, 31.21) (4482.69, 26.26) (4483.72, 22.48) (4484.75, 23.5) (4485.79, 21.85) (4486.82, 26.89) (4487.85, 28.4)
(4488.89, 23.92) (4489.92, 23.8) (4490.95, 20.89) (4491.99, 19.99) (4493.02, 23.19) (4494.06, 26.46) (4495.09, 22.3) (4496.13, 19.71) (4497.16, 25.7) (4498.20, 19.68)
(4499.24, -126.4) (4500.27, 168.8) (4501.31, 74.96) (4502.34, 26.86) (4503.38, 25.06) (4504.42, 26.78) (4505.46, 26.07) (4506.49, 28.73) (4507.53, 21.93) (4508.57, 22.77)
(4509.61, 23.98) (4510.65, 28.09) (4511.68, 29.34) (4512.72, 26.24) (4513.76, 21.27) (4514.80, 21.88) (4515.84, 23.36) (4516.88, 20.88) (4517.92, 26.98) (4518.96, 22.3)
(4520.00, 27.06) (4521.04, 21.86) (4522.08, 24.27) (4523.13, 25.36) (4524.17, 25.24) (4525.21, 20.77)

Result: 1.6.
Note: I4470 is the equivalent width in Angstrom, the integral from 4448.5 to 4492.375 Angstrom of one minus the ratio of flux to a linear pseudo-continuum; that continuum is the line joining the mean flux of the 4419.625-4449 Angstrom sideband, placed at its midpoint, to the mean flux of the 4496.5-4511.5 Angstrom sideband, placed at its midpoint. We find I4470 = 3.6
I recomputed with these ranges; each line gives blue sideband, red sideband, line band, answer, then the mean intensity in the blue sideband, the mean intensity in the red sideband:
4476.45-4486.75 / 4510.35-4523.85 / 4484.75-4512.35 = -1.4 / 25.2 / 24.5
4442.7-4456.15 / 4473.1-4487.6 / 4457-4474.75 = 1.7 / 22.4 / 24.6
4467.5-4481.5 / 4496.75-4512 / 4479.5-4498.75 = 1.2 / 23.7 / 28.2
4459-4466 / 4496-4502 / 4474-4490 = 0.7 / 20.4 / 31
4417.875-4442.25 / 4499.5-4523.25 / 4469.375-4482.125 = 1.2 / 20.8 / 31.6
